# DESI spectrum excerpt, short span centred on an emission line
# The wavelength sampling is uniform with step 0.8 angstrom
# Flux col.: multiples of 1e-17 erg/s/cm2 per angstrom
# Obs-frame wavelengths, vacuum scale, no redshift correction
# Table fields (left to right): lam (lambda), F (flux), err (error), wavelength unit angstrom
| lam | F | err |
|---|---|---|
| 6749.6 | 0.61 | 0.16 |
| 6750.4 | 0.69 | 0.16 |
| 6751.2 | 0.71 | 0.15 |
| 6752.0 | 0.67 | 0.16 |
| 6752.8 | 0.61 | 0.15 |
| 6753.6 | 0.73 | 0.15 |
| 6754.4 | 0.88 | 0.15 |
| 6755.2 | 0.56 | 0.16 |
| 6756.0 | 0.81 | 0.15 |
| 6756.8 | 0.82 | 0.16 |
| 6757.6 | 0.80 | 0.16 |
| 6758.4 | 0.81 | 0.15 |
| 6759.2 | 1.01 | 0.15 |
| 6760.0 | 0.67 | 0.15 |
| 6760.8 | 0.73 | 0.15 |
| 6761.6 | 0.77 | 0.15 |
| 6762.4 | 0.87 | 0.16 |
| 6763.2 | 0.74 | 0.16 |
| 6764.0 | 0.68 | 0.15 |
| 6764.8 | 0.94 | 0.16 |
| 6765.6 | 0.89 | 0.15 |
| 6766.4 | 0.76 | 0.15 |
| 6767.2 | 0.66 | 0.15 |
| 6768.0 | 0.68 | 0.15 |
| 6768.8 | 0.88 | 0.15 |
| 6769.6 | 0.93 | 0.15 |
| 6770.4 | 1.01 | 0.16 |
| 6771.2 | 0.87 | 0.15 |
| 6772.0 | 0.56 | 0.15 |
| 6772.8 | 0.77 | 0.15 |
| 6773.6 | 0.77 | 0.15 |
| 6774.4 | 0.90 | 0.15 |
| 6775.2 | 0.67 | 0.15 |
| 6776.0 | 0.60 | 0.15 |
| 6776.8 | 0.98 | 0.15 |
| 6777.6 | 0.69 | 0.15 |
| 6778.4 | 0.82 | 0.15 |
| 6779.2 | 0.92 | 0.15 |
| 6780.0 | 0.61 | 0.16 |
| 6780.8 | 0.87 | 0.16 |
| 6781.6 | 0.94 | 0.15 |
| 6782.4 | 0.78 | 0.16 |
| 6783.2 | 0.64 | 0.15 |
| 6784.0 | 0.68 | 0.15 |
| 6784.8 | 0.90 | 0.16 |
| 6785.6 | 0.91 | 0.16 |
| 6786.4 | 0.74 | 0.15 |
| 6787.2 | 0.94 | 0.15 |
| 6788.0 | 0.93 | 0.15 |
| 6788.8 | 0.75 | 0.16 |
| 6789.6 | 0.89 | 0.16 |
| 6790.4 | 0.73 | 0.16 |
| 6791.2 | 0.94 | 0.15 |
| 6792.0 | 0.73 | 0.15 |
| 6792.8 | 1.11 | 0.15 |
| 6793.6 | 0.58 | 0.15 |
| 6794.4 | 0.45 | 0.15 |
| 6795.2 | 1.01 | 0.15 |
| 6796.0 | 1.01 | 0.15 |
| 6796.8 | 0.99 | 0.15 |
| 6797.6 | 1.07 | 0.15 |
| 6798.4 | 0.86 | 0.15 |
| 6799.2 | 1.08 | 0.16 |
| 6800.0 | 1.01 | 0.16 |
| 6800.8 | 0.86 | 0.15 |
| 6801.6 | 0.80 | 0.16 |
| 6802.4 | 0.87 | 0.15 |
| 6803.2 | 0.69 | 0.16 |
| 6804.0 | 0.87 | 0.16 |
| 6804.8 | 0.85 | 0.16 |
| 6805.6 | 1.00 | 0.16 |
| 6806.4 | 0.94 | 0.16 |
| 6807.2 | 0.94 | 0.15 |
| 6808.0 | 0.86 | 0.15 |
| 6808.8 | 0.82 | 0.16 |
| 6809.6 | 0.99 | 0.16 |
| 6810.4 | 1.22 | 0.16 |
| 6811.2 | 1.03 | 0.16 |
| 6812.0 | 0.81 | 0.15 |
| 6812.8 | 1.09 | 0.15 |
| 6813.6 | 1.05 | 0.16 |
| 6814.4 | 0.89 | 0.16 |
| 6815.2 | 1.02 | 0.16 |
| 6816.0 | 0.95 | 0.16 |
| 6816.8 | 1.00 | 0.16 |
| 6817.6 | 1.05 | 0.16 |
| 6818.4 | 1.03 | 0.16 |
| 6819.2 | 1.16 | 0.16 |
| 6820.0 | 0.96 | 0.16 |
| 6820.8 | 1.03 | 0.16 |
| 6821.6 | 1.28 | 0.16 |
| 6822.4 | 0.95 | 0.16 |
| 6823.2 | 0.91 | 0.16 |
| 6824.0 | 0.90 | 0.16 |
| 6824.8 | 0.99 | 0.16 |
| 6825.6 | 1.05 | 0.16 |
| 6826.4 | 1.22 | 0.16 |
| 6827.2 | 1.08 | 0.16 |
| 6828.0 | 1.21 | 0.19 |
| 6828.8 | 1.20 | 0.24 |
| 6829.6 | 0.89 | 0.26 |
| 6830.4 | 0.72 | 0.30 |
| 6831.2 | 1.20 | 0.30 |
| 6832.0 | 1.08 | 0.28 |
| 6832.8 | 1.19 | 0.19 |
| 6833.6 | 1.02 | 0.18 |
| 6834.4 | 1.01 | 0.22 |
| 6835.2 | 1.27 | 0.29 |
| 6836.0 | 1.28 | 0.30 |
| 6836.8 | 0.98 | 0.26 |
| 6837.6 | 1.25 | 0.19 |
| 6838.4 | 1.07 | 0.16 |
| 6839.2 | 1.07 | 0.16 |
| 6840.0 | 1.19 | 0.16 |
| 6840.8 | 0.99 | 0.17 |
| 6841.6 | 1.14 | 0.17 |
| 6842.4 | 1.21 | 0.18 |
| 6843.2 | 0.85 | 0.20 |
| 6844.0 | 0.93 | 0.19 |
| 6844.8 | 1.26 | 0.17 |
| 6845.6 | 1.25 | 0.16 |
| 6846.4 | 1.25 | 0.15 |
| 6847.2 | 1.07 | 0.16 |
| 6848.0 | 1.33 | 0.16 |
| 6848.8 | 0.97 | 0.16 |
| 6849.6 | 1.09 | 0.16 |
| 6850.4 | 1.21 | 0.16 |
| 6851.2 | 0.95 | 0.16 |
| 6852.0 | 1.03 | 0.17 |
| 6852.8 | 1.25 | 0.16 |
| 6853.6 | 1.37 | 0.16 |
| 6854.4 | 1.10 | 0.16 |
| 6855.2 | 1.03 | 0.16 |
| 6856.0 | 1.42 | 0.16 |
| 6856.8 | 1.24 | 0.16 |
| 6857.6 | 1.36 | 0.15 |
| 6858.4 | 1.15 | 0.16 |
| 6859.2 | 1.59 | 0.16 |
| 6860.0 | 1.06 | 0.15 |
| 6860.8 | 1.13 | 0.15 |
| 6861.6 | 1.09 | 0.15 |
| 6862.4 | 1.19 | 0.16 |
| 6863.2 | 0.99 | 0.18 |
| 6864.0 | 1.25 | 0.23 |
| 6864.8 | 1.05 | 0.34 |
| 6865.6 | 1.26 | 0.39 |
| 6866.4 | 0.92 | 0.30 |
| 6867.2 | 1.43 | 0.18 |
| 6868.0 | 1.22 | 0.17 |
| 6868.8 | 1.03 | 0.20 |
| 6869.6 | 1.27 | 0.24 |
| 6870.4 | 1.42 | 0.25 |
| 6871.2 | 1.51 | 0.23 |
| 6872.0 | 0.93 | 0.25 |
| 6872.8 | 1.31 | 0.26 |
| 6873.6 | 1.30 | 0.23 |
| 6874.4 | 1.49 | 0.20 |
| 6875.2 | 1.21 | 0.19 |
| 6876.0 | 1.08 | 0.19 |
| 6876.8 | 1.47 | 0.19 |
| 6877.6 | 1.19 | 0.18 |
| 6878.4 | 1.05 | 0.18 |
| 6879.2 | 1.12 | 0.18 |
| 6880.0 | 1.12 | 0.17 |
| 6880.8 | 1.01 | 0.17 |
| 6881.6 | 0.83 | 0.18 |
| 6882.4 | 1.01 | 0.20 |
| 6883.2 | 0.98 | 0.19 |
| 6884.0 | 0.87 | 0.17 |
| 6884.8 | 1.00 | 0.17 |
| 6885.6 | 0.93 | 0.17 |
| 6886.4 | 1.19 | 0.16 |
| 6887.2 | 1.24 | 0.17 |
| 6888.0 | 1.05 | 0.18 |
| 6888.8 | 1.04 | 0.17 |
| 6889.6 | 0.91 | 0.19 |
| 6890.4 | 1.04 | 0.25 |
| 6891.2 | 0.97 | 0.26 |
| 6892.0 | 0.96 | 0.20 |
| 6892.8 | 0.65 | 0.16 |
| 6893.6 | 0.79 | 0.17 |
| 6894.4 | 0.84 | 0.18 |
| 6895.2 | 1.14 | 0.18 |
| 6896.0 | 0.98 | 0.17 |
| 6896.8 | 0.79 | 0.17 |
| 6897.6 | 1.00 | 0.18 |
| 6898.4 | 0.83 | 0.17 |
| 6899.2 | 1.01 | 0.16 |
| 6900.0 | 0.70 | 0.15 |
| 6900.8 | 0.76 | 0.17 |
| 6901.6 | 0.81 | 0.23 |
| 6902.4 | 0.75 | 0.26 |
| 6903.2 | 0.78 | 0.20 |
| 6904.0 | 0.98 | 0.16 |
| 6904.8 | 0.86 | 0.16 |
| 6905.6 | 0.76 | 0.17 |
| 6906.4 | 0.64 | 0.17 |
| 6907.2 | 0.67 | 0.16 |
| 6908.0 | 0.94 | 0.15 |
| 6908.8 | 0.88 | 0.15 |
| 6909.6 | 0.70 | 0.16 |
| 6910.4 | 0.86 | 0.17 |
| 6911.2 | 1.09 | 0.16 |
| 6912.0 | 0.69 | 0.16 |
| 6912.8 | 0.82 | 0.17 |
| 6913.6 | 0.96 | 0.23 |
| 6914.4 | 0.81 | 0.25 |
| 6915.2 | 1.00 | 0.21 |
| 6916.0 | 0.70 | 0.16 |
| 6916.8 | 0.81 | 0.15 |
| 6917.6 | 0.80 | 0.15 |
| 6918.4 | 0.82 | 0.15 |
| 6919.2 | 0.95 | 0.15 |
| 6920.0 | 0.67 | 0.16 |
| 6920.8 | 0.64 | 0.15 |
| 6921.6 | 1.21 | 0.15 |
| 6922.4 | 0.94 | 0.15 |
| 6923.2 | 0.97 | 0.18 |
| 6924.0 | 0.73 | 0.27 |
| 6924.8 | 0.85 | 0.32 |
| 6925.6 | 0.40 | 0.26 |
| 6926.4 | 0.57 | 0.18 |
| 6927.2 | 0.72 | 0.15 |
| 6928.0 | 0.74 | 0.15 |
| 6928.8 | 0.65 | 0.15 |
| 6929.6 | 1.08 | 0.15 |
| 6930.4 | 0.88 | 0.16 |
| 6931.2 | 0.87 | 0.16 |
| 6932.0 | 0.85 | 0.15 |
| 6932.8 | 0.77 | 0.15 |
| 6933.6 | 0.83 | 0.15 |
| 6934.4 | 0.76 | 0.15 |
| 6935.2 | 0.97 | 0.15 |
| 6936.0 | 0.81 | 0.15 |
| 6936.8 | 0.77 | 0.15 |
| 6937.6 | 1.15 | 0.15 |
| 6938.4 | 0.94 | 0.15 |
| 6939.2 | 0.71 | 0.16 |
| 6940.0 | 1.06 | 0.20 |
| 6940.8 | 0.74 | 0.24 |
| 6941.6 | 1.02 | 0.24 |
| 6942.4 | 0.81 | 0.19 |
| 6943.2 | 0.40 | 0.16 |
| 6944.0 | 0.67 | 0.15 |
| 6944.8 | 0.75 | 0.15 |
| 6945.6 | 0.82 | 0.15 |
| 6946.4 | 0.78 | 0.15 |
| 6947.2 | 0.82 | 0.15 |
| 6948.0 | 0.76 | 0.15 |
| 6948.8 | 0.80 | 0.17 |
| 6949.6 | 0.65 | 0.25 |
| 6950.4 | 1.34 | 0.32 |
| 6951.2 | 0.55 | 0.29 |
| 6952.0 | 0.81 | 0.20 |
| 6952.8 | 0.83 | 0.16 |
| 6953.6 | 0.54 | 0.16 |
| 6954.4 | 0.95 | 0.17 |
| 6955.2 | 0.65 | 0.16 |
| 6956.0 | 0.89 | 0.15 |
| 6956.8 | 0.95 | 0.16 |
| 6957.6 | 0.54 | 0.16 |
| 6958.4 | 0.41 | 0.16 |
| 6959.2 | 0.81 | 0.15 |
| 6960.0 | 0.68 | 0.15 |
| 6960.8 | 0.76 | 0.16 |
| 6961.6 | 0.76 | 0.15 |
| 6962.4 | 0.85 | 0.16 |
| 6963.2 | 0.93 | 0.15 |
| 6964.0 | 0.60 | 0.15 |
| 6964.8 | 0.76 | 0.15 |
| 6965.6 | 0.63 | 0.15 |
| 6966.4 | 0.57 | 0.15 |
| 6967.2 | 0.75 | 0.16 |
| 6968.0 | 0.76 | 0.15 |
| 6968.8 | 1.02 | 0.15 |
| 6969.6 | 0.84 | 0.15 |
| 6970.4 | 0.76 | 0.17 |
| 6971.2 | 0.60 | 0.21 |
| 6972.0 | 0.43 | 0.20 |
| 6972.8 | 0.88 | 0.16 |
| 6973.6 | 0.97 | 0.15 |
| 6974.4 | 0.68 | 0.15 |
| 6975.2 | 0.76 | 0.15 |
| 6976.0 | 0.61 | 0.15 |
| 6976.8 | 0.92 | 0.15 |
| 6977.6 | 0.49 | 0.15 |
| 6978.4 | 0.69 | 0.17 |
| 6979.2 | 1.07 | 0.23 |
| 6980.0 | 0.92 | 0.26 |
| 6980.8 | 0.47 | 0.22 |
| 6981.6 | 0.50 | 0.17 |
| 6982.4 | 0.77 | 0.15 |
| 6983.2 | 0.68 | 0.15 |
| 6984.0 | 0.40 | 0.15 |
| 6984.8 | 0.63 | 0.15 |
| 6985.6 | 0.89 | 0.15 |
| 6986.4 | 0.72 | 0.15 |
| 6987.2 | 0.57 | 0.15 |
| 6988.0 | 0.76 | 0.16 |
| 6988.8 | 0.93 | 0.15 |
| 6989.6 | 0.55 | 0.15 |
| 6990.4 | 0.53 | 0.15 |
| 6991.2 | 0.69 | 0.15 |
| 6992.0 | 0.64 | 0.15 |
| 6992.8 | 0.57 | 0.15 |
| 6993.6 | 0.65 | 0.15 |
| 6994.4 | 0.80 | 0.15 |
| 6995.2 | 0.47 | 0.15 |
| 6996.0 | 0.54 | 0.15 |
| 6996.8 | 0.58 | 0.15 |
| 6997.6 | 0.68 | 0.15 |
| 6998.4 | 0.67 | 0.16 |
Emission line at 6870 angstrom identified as Mg II 2798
